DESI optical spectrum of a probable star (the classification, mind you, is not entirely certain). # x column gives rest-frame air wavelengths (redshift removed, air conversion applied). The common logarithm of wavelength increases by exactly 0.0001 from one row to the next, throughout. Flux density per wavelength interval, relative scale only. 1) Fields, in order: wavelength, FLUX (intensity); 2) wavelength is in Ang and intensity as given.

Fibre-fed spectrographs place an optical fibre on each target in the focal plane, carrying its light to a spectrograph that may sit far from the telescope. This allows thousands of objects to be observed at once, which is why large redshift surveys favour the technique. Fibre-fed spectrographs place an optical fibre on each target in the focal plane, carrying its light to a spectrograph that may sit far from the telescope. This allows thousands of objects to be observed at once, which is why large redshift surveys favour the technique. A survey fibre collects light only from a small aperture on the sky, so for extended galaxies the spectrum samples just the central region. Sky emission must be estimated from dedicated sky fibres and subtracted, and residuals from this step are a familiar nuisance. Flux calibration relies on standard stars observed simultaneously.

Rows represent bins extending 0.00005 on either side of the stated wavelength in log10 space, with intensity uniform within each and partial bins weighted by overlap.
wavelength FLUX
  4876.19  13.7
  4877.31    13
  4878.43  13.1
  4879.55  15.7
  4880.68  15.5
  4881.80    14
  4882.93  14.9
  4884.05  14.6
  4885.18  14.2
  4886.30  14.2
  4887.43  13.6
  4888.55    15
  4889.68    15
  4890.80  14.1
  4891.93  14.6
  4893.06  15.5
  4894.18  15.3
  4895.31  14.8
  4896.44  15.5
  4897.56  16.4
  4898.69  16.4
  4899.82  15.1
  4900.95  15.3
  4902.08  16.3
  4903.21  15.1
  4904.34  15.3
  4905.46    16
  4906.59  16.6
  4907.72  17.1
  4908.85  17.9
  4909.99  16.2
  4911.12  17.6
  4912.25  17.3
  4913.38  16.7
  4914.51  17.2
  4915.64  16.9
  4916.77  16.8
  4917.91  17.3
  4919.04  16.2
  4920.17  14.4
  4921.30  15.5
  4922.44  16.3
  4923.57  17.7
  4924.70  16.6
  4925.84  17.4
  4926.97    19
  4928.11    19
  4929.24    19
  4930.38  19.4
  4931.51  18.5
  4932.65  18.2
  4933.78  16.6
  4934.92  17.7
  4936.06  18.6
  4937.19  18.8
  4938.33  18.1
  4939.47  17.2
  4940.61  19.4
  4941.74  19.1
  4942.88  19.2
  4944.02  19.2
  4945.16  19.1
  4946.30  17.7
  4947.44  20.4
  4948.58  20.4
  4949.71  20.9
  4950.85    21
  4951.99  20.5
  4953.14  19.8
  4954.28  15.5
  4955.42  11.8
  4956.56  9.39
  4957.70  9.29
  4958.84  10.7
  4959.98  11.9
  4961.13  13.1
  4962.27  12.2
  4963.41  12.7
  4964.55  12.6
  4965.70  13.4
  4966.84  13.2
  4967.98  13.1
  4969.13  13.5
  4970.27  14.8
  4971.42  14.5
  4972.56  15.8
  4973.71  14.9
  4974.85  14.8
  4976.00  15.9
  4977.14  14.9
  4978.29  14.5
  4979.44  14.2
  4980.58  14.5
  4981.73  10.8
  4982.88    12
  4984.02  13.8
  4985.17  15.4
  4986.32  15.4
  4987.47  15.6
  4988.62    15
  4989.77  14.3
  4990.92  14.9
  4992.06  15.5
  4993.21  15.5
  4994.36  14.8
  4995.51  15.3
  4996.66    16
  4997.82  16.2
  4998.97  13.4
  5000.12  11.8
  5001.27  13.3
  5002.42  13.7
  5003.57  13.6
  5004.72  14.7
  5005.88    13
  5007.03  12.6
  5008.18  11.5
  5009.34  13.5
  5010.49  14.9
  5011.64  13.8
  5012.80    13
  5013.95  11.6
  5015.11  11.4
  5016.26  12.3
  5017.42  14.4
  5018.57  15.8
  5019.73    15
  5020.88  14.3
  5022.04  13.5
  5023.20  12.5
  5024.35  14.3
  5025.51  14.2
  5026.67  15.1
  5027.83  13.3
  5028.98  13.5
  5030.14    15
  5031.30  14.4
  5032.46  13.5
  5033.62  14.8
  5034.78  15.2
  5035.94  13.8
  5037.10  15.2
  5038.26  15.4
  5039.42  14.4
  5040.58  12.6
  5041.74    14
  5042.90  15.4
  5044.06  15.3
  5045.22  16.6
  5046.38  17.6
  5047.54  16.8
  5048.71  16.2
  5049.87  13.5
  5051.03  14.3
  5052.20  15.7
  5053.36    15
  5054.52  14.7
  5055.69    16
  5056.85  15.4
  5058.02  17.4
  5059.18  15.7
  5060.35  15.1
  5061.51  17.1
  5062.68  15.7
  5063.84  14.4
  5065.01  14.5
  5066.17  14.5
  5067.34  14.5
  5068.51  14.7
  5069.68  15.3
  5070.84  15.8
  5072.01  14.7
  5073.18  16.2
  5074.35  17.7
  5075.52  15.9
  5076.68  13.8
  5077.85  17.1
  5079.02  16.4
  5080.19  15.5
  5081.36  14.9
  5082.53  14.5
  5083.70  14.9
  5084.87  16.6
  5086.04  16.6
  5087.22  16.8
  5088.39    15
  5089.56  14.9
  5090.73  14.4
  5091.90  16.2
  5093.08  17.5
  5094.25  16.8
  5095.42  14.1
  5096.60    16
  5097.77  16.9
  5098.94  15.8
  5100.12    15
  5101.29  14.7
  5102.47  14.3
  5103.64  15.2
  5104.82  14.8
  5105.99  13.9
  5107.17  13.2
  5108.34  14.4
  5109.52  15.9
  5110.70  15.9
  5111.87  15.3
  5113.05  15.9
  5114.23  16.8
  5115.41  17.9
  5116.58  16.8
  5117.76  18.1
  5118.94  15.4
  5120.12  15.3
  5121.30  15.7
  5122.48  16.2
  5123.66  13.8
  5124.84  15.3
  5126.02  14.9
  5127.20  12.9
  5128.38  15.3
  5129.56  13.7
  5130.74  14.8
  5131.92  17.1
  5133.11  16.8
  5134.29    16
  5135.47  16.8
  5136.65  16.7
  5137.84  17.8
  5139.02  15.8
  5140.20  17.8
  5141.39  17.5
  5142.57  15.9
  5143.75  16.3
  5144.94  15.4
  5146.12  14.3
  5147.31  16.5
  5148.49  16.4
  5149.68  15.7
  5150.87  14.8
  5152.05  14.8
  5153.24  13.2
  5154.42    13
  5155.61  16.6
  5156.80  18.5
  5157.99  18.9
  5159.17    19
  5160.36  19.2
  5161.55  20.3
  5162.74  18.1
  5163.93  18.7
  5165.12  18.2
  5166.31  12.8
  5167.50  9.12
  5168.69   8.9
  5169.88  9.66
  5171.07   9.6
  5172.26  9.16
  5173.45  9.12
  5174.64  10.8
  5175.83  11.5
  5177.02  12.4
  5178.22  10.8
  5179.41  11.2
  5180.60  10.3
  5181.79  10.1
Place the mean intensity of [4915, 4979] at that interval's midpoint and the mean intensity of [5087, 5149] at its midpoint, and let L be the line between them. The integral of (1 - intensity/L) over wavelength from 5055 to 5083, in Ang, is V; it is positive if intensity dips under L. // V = 0.62 Ang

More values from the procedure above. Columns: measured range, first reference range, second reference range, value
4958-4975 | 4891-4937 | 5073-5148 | 3.3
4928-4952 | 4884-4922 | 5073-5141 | -4.9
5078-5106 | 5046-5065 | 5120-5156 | 0.1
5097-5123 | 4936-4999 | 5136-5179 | -1.1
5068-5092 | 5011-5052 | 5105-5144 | -0.8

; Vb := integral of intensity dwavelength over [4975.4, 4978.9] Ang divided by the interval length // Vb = 15.1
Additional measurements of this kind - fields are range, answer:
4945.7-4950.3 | 19.9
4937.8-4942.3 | 18.5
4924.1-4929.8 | 18.2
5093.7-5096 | 15.5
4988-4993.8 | 15.1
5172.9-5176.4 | 10.5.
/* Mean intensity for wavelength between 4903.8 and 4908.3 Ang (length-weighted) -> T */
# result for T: 16.3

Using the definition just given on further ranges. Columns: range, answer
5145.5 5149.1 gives 15.7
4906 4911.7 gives 17.1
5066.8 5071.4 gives 15.1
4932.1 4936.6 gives 17.8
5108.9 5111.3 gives 15.9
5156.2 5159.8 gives 18.8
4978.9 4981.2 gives 14.3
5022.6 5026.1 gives 13.7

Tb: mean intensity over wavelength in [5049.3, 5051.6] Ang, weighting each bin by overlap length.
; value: 13.9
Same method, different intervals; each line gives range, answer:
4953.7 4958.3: 11.5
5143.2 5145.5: 15.8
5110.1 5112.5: 15.6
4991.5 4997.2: 15.4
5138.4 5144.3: 16.7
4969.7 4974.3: 15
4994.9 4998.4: 15.8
